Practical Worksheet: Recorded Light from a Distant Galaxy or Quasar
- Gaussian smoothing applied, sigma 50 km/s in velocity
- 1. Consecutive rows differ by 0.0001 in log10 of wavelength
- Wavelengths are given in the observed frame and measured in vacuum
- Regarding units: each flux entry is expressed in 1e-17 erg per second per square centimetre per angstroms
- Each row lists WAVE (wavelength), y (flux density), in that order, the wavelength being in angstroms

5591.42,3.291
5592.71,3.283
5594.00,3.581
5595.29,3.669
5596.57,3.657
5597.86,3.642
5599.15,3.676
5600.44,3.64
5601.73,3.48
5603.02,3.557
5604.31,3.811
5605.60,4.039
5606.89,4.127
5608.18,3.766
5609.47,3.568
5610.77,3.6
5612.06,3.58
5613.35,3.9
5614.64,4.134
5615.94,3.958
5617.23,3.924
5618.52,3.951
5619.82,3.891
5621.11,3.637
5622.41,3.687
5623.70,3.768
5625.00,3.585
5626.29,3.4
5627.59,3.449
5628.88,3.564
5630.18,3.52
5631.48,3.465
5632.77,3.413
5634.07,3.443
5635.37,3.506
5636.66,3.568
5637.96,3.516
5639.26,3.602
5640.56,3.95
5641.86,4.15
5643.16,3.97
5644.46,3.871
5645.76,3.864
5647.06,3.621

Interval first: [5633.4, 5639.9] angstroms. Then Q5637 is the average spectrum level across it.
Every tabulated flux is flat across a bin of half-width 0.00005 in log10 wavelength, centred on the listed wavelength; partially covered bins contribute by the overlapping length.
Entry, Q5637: 3.53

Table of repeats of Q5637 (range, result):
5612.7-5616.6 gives 4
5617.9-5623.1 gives 3.79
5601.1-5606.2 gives 3.72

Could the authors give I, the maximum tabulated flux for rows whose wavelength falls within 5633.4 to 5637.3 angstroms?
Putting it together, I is 3.568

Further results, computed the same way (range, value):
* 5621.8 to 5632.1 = 3.768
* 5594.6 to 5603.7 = 3.676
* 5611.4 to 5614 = 3.9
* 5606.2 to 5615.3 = 4.134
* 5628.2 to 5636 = 3.564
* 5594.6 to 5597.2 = 3.669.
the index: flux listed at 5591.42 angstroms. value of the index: 3.291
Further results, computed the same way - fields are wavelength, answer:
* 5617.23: 3.924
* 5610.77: 3.6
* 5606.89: 4.127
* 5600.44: 3.64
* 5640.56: 3.95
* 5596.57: 3.657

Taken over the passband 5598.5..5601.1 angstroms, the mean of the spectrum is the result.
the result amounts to 3.65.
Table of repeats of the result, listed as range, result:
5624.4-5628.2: 3.48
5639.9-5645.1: 3.98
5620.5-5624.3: 3.7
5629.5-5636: 3.47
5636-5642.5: 3.76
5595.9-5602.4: 3.62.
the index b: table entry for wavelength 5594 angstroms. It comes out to 3.581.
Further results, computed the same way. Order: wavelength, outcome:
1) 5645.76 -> 3.864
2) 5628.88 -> 3.564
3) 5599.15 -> 3.676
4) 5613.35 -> 3.9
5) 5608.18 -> 3.766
